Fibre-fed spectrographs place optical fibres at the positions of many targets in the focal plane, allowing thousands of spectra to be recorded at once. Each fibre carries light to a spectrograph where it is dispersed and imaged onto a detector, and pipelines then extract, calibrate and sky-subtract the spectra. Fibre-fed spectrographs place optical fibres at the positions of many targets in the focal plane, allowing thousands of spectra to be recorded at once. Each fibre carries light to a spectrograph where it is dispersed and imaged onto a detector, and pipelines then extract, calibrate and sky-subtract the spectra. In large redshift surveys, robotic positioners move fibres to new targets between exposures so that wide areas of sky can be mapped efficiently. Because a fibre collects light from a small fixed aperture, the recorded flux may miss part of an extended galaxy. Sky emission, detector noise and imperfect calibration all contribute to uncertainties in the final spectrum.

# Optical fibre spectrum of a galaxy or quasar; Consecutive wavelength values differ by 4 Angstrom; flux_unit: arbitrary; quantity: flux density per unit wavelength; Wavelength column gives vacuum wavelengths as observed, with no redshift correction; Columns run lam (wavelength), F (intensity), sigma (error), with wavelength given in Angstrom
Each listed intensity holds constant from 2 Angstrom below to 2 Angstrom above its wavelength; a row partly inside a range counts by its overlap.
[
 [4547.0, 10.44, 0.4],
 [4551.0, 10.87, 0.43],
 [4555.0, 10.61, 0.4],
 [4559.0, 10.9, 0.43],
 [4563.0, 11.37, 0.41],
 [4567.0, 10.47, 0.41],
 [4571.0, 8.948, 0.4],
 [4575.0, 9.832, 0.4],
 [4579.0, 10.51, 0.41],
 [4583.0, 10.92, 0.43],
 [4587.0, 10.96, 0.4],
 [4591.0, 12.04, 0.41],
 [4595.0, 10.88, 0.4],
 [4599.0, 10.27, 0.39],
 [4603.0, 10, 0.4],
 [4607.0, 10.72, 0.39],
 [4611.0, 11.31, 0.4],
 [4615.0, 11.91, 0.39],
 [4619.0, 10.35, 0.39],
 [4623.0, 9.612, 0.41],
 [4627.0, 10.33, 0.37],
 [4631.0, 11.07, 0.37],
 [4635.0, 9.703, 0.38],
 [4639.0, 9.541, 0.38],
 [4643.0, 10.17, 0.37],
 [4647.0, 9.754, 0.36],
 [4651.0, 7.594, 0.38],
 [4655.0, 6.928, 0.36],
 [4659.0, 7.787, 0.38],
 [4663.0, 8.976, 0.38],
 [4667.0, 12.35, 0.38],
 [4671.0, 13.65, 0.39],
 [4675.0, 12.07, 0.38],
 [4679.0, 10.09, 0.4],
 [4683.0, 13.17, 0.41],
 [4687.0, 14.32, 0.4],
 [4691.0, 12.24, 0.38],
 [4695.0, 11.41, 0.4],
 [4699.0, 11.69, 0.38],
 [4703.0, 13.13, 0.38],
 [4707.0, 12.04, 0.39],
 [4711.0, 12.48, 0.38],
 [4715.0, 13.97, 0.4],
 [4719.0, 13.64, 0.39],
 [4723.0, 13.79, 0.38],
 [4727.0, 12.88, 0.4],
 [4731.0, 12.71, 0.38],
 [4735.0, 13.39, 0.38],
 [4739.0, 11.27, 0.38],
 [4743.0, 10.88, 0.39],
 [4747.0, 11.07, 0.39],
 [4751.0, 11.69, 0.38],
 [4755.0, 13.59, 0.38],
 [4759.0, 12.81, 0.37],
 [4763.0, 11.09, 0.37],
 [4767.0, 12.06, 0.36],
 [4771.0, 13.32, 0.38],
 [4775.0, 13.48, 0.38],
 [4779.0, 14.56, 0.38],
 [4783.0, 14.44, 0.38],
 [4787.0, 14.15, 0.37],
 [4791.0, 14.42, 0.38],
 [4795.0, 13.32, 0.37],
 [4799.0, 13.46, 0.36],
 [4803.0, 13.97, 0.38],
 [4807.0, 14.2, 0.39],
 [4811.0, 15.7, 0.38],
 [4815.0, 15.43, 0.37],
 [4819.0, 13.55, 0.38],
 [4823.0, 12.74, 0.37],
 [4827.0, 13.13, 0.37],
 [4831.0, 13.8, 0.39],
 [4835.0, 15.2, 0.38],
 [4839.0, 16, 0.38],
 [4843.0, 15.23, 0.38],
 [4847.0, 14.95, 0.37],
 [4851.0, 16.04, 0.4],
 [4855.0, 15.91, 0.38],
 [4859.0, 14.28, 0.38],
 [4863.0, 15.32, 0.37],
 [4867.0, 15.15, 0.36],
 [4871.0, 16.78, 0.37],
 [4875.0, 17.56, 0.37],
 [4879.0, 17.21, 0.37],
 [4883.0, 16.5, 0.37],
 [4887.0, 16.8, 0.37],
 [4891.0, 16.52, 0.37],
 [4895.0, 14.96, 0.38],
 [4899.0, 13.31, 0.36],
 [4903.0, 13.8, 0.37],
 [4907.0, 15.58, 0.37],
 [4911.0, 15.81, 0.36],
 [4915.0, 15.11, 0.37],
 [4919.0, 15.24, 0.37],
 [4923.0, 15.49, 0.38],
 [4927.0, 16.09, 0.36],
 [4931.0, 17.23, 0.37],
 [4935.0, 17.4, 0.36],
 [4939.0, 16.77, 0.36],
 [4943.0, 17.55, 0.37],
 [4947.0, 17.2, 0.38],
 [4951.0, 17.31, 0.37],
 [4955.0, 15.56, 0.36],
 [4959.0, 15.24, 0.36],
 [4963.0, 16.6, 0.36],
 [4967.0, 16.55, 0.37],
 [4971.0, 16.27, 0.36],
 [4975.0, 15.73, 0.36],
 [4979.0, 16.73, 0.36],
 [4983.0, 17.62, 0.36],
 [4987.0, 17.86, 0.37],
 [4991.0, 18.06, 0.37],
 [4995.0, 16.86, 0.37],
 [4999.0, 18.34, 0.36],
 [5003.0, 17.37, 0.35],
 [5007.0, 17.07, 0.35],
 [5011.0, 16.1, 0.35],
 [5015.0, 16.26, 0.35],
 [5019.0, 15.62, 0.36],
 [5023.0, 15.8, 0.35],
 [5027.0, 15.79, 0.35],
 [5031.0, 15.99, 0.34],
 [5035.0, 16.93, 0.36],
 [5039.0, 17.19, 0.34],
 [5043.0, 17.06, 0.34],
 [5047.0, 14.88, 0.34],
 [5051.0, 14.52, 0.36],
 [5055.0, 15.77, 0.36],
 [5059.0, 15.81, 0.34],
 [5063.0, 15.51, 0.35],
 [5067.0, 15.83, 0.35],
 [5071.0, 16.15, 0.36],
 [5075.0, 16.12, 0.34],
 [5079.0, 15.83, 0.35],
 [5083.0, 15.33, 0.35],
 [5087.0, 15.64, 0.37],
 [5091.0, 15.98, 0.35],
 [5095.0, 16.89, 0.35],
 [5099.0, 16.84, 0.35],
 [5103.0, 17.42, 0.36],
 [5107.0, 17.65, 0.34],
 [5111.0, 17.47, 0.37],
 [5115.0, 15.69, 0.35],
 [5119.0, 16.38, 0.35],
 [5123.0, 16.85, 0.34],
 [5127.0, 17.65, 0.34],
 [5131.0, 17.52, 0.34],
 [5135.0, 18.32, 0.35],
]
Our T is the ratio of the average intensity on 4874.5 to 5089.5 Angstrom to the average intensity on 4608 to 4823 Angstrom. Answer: 1.34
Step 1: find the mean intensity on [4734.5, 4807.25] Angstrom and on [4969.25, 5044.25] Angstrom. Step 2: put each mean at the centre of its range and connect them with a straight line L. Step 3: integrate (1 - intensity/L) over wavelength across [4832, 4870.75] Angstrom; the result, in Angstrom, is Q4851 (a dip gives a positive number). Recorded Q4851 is -3.0 Angstrom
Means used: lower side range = 13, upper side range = 16.8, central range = 15.4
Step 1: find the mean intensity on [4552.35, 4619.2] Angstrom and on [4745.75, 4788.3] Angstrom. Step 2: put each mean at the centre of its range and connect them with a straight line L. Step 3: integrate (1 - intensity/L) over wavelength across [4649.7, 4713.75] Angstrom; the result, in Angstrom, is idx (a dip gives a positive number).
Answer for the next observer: 3.3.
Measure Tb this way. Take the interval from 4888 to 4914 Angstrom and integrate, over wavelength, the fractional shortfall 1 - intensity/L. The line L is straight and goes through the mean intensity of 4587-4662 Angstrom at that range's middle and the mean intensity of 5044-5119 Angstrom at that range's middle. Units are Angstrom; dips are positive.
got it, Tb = -2.6 Angstrom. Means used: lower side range 10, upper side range 16.1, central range 15.1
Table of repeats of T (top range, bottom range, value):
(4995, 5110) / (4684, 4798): 1.27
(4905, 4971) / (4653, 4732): 1.36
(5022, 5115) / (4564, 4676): 1.57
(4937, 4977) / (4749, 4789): 1.26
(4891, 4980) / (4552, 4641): 1.51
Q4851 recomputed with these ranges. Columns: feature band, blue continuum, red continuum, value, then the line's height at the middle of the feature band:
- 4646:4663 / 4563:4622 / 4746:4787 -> 5.1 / 11.5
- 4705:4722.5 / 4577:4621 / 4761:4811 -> -0.7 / 12.6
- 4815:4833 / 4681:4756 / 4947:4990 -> 0.9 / 14.3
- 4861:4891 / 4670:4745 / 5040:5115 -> -4.8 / 14.2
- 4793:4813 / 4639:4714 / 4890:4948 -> -0.8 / 13.6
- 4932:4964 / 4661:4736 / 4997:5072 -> -3.1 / 15.3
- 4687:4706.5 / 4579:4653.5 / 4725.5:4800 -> -1.0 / 11.7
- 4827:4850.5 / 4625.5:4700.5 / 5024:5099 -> -3.5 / 13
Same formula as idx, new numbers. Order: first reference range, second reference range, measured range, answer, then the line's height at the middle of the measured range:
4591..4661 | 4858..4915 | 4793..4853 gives -0.7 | 14.3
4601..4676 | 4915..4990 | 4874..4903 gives -1.3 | 15.3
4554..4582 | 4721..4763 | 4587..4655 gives 4.4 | 11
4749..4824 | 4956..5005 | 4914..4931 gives 0.2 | 15.9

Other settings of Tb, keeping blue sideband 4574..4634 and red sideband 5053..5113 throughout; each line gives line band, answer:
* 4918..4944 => -3.6 Angstrom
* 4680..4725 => -3.7 Angstrom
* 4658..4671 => 1.1 Angstrom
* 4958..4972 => -1.2 Angstrom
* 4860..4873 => -1.8 Angstrom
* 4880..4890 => -1.9 Angstrom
